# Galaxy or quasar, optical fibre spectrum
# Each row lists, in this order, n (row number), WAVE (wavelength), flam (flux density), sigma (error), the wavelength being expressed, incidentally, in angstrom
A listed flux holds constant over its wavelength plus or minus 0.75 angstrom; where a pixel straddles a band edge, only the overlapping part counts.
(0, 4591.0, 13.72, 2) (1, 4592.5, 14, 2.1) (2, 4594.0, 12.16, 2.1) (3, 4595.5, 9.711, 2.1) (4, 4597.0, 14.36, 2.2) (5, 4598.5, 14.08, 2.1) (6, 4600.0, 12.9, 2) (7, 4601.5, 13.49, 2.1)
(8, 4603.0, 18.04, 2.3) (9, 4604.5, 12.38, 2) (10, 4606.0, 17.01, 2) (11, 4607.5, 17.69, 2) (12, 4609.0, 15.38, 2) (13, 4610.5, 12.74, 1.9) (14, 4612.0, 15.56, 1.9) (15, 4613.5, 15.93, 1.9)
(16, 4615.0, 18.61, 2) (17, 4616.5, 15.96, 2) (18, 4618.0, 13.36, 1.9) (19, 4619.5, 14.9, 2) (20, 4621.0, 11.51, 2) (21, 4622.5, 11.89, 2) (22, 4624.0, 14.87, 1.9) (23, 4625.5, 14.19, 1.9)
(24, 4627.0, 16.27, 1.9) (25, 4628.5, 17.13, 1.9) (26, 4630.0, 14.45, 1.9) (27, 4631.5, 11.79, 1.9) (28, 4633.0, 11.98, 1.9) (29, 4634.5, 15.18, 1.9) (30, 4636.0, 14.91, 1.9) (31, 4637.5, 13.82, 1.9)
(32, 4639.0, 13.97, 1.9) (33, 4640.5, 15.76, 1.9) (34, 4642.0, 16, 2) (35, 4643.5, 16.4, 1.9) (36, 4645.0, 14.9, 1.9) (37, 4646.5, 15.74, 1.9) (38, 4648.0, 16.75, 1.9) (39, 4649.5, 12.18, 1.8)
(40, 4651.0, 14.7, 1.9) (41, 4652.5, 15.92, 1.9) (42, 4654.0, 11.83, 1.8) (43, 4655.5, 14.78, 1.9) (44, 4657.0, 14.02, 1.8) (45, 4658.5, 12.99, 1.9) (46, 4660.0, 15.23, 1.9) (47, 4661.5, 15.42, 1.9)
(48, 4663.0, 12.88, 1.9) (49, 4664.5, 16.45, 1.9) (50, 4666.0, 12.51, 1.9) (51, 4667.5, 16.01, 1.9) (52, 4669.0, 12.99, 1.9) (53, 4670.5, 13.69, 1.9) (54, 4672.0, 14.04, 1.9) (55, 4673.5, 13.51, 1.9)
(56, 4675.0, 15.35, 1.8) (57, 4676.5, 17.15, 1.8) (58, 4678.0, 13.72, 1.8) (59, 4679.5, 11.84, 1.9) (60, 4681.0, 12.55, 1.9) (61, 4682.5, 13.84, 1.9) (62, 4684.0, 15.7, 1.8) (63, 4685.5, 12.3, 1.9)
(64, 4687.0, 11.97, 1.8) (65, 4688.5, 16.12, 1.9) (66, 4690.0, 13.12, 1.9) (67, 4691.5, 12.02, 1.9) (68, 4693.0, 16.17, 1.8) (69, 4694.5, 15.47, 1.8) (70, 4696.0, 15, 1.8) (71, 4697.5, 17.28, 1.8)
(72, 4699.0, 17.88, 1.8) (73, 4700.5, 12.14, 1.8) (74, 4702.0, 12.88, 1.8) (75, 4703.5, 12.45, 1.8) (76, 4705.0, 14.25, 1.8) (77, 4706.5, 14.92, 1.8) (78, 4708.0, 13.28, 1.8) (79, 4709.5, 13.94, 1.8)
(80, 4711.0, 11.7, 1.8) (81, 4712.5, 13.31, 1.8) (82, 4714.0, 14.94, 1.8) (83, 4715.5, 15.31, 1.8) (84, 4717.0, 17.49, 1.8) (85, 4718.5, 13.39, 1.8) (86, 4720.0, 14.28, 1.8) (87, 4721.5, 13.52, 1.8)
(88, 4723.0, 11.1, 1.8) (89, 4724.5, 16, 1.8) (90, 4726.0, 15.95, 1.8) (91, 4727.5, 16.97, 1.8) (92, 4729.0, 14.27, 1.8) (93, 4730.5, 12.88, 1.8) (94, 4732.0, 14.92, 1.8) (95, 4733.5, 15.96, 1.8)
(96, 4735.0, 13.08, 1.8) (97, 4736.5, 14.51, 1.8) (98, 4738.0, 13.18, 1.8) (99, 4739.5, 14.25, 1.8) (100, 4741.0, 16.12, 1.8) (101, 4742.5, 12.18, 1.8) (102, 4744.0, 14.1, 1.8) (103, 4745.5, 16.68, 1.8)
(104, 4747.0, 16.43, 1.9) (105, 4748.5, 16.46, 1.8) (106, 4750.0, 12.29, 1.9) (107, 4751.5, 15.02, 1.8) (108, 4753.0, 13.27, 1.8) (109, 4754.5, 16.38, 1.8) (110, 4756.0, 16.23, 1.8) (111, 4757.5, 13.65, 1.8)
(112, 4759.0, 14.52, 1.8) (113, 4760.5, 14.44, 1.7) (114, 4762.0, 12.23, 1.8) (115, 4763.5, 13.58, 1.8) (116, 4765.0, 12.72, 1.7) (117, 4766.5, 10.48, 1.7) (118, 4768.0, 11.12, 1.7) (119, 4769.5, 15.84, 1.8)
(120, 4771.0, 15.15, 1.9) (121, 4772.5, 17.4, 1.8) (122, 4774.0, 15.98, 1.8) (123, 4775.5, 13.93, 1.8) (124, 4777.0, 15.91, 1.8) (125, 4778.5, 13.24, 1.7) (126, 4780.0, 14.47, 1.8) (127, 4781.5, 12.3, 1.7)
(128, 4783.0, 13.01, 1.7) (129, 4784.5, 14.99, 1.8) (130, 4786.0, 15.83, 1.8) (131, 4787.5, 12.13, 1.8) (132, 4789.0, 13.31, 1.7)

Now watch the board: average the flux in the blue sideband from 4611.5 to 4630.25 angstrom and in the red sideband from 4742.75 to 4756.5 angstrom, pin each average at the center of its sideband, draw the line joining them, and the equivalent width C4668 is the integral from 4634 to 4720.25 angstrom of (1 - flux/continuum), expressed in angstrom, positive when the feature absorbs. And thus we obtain 3.7 angstrom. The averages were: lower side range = 15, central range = 14.4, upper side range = 15.1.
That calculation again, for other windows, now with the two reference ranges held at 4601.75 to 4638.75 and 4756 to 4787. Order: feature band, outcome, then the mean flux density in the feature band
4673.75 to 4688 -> 0.6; 13.9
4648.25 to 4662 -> 0.4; 14.2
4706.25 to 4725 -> 0.4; 14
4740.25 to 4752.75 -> -0.6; 14.8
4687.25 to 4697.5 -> -0.2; 14.7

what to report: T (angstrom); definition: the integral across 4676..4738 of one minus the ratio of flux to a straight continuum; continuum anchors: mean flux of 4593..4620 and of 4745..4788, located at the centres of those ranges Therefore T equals 0.9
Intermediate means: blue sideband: 14.7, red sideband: 14.3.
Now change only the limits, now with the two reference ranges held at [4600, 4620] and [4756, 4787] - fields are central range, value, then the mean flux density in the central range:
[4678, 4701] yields 0.78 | 14.2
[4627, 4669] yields 1.36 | 14.6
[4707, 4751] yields -0.06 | 14.4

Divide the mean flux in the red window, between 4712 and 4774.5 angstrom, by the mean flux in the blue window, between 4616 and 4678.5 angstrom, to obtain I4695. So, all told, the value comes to 1.00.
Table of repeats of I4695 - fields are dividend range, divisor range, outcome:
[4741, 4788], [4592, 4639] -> 0.99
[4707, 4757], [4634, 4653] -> 0.96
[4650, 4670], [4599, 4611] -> 0.95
